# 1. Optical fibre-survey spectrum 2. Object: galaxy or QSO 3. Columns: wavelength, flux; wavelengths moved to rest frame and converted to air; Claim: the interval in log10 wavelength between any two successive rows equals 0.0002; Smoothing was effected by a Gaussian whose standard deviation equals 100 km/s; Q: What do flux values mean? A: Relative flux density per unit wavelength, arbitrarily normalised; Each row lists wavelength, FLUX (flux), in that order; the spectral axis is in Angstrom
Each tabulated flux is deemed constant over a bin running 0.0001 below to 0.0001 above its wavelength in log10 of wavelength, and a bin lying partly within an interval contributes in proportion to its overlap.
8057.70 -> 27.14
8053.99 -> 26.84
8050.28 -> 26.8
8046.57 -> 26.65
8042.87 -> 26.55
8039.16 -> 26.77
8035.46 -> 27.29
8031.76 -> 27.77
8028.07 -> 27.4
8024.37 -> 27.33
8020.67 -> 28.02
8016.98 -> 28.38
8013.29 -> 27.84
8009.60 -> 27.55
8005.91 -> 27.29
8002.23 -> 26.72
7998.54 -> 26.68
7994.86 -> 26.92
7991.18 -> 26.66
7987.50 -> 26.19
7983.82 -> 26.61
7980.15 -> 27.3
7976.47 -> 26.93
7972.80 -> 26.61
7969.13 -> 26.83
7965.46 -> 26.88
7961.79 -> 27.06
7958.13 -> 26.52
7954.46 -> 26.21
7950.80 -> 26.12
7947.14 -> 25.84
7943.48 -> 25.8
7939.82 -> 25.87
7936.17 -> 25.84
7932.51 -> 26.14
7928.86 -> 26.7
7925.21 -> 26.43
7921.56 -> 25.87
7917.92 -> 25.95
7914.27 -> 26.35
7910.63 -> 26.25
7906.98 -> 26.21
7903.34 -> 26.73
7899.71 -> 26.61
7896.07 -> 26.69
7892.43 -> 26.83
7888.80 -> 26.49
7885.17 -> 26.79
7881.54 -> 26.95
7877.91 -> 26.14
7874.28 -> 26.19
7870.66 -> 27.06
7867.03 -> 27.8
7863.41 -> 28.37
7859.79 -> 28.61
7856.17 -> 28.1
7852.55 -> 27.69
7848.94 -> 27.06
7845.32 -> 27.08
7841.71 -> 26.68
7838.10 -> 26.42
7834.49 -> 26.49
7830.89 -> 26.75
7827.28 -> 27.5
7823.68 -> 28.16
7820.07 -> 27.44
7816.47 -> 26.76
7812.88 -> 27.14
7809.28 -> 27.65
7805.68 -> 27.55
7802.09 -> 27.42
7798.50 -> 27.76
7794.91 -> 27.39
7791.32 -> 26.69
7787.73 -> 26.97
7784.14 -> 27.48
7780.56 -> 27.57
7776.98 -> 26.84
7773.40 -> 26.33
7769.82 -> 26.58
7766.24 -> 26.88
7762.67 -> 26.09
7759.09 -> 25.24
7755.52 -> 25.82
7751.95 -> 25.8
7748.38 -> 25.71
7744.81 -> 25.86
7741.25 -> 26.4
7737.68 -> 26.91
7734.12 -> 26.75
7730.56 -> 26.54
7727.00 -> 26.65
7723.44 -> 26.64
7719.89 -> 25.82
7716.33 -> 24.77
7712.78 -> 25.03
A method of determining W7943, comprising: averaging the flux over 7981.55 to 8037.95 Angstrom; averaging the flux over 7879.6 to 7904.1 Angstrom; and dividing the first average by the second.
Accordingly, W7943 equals 1.0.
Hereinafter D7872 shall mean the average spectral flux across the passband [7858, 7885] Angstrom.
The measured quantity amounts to 27.3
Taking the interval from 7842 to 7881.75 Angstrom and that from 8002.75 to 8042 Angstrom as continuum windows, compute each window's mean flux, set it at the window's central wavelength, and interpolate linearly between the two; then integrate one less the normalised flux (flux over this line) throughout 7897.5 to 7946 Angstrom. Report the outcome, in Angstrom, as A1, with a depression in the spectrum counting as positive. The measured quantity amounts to 2.1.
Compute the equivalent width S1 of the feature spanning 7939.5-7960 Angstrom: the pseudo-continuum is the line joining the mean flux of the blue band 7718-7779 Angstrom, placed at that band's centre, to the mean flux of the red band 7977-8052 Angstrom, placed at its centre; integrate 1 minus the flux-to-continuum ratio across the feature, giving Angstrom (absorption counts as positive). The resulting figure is 0.6 Angstrom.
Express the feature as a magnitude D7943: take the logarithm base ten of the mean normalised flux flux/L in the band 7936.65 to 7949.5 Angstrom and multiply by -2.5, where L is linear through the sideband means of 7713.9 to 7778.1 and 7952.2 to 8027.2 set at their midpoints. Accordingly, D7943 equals 0.04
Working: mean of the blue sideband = 26.2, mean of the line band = 25.9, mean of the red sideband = 27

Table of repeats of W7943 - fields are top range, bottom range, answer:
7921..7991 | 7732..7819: 0.99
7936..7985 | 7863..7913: 0.99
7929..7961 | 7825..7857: 0.96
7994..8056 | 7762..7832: 1.00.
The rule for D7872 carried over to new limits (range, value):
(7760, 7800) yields 26.9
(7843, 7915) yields 27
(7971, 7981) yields 26.9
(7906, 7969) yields 26.3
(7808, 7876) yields 27.3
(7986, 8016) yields 27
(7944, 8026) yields 26.9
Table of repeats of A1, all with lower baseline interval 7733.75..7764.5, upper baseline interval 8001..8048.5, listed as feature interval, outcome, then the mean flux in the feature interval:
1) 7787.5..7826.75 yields -1.6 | 27.4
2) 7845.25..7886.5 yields -1.1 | 27.3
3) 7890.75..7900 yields 0.0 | 26.7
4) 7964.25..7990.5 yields 0.4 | 26.8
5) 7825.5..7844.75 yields -0.2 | 26.8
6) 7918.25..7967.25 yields 1.3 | 26.2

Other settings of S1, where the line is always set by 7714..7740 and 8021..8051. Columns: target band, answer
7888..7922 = 0.4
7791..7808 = -0.6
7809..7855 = -1.0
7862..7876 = -0.4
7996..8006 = 0.1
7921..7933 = 0.2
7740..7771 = 0.4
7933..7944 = 0.4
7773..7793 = -0.5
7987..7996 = 0.1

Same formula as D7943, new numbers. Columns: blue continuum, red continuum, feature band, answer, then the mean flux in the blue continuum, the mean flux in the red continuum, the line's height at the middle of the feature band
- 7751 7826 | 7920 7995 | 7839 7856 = -0.02 mag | 27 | 26.4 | 26.8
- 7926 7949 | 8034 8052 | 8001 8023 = -0.04 mag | 26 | 26.8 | 26.6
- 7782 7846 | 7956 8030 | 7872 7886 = 0.03 mag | 27.2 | 27.1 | 27.2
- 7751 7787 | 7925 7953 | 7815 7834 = -0.04 mag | 26.5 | 26.1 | 26.4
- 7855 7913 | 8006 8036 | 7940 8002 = 0.04 mag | 27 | 27.7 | 27.4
